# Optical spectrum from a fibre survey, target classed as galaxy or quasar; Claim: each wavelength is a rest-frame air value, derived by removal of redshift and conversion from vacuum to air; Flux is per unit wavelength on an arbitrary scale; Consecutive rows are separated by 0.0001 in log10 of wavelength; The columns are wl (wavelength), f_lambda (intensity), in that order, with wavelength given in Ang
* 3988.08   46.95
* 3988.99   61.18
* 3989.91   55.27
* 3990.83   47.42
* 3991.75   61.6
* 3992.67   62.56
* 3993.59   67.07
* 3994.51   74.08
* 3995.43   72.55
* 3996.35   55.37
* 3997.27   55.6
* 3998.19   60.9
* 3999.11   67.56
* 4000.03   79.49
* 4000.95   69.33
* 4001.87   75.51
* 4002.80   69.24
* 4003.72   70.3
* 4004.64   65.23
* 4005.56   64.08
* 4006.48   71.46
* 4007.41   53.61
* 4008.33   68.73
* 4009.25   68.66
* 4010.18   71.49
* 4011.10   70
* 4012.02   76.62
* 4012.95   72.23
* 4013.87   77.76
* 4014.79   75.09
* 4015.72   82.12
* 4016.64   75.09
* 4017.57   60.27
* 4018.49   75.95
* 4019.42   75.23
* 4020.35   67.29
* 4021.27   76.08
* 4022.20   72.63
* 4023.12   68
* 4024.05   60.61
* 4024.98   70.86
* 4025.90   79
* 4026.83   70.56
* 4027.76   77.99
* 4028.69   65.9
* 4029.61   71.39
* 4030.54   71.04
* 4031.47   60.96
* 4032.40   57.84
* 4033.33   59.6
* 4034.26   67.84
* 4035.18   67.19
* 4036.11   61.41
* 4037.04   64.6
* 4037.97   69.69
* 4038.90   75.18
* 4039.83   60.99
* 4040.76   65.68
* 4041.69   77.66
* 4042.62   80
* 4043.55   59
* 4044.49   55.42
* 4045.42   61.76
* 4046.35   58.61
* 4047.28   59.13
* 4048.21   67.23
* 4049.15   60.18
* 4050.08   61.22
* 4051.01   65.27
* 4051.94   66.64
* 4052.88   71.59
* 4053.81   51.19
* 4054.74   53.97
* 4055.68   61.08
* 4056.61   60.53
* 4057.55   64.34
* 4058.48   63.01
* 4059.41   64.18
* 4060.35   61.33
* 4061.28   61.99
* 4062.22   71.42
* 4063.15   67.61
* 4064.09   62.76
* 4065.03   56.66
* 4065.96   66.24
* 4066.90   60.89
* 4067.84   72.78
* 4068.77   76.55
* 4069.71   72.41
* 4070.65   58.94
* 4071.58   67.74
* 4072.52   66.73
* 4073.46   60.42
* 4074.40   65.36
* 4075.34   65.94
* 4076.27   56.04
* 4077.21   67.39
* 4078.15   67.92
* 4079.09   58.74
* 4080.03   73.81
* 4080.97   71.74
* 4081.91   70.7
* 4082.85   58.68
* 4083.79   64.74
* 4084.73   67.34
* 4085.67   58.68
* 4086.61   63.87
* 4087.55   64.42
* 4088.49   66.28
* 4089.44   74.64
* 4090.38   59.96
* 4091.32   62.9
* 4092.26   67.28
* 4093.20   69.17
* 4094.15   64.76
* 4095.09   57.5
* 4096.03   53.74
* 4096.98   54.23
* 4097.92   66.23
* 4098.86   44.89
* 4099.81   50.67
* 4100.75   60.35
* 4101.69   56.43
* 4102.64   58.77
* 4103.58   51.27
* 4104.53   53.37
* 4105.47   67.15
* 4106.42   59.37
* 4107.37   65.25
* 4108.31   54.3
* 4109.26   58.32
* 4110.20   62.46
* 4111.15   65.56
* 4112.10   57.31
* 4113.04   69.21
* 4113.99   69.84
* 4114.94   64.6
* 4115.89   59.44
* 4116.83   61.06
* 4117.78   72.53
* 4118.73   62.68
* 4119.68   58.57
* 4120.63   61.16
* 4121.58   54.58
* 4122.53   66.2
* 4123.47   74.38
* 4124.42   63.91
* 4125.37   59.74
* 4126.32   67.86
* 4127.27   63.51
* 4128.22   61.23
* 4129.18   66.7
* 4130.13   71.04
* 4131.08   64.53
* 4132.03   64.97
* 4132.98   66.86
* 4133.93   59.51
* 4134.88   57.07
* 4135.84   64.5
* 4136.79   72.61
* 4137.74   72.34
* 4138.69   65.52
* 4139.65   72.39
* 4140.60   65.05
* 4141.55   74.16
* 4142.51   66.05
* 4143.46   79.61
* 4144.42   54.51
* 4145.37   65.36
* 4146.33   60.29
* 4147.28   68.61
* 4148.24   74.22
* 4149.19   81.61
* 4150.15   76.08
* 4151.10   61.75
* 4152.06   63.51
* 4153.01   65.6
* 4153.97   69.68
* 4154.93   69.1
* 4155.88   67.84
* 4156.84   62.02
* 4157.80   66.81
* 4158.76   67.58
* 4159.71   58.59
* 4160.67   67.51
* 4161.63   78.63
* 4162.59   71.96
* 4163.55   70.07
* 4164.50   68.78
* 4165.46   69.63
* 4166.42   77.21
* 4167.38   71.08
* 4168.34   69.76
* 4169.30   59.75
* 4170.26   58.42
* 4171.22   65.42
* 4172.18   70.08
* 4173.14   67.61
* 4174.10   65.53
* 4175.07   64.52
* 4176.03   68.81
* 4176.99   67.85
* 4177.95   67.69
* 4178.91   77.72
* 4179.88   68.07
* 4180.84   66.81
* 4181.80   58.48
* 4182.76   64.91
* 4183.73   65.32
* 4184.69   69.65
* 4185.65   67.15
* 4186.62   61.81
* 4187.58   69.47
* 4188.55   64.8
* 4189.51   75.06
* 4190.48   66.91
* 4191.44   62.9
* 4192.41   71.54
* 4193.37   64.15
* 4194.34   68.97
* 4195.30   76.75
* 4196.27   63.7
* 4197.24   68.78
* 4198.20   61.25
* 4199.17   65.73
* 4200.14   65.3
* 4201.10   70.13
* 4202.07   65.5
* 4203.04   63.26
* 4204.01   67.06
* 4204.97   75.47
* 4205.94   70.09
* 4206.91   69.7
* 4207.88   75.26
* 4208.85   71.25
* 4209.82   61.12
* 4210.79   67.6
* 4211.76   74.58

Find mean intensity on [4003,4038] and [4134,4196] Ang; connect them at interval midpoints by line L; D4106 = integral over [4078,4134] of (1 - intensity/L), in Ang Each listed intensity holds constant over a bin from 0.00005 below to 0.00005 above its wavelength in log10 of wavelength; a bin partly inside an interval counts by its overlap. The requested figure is 4.62 Ang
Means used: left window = 69.3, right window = 67.8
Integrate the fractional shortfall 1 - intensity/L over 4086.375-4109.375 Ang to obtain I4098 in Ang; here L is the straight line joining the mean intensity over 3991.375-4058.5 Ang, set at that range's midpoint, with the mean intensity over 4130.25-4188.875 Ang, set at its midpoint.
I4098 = 2.4 Ang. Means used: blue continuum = 67.2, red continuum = 67.5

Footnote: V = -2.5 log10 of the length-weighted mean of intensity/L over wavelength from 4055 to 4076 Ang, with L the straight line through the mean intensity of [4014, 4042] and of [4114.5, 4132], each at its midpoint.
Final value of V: 0.04 mag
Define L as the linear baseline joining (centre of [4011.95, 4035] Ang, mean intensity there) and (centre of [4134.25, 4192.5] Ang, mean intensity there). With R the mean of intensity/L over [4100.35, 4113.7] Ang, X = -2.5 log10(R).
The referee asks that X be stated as 0.15 mag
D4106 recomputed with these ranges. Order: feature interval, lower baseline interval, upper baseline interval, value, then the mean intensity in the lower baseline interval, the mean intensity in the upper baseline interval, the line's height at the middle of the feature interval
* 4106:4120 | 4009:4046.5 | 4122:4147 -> 0.8 Ang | 69.2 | 66.2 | 66.8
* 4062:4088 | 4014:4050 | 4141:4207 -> 0.9 Ang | 68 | 67.8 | 68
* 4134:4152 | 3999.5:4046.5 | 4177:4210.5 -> 0.0 Ang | 69.1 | 67.7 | 68.1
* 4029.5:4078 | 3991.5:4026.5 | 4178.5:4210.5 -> 3.2 Ang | 69.5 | 67.7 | 69.1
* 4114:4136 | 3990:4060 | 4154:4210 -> 1.1 Ang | 66.8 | 67.7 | 67.4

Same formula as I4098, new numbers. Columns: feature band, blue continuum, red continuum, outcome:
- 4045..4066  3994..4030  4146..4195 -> 2.1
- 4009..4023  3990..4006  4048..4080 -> -1.7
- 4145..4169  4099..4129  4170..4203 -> -1.5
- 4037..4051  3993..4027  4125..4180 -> 0.8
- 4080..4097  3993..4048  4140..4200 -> 0.9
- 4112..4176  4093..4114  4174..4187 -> -3.5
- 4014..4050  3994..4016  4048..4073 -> -0.6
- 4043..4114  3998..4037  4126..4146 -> 5.5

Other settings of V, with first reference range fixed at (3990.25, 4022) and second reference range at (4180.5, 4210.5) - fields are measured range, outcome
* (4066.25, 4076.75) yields 0.04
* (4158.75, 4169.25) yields -0.04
